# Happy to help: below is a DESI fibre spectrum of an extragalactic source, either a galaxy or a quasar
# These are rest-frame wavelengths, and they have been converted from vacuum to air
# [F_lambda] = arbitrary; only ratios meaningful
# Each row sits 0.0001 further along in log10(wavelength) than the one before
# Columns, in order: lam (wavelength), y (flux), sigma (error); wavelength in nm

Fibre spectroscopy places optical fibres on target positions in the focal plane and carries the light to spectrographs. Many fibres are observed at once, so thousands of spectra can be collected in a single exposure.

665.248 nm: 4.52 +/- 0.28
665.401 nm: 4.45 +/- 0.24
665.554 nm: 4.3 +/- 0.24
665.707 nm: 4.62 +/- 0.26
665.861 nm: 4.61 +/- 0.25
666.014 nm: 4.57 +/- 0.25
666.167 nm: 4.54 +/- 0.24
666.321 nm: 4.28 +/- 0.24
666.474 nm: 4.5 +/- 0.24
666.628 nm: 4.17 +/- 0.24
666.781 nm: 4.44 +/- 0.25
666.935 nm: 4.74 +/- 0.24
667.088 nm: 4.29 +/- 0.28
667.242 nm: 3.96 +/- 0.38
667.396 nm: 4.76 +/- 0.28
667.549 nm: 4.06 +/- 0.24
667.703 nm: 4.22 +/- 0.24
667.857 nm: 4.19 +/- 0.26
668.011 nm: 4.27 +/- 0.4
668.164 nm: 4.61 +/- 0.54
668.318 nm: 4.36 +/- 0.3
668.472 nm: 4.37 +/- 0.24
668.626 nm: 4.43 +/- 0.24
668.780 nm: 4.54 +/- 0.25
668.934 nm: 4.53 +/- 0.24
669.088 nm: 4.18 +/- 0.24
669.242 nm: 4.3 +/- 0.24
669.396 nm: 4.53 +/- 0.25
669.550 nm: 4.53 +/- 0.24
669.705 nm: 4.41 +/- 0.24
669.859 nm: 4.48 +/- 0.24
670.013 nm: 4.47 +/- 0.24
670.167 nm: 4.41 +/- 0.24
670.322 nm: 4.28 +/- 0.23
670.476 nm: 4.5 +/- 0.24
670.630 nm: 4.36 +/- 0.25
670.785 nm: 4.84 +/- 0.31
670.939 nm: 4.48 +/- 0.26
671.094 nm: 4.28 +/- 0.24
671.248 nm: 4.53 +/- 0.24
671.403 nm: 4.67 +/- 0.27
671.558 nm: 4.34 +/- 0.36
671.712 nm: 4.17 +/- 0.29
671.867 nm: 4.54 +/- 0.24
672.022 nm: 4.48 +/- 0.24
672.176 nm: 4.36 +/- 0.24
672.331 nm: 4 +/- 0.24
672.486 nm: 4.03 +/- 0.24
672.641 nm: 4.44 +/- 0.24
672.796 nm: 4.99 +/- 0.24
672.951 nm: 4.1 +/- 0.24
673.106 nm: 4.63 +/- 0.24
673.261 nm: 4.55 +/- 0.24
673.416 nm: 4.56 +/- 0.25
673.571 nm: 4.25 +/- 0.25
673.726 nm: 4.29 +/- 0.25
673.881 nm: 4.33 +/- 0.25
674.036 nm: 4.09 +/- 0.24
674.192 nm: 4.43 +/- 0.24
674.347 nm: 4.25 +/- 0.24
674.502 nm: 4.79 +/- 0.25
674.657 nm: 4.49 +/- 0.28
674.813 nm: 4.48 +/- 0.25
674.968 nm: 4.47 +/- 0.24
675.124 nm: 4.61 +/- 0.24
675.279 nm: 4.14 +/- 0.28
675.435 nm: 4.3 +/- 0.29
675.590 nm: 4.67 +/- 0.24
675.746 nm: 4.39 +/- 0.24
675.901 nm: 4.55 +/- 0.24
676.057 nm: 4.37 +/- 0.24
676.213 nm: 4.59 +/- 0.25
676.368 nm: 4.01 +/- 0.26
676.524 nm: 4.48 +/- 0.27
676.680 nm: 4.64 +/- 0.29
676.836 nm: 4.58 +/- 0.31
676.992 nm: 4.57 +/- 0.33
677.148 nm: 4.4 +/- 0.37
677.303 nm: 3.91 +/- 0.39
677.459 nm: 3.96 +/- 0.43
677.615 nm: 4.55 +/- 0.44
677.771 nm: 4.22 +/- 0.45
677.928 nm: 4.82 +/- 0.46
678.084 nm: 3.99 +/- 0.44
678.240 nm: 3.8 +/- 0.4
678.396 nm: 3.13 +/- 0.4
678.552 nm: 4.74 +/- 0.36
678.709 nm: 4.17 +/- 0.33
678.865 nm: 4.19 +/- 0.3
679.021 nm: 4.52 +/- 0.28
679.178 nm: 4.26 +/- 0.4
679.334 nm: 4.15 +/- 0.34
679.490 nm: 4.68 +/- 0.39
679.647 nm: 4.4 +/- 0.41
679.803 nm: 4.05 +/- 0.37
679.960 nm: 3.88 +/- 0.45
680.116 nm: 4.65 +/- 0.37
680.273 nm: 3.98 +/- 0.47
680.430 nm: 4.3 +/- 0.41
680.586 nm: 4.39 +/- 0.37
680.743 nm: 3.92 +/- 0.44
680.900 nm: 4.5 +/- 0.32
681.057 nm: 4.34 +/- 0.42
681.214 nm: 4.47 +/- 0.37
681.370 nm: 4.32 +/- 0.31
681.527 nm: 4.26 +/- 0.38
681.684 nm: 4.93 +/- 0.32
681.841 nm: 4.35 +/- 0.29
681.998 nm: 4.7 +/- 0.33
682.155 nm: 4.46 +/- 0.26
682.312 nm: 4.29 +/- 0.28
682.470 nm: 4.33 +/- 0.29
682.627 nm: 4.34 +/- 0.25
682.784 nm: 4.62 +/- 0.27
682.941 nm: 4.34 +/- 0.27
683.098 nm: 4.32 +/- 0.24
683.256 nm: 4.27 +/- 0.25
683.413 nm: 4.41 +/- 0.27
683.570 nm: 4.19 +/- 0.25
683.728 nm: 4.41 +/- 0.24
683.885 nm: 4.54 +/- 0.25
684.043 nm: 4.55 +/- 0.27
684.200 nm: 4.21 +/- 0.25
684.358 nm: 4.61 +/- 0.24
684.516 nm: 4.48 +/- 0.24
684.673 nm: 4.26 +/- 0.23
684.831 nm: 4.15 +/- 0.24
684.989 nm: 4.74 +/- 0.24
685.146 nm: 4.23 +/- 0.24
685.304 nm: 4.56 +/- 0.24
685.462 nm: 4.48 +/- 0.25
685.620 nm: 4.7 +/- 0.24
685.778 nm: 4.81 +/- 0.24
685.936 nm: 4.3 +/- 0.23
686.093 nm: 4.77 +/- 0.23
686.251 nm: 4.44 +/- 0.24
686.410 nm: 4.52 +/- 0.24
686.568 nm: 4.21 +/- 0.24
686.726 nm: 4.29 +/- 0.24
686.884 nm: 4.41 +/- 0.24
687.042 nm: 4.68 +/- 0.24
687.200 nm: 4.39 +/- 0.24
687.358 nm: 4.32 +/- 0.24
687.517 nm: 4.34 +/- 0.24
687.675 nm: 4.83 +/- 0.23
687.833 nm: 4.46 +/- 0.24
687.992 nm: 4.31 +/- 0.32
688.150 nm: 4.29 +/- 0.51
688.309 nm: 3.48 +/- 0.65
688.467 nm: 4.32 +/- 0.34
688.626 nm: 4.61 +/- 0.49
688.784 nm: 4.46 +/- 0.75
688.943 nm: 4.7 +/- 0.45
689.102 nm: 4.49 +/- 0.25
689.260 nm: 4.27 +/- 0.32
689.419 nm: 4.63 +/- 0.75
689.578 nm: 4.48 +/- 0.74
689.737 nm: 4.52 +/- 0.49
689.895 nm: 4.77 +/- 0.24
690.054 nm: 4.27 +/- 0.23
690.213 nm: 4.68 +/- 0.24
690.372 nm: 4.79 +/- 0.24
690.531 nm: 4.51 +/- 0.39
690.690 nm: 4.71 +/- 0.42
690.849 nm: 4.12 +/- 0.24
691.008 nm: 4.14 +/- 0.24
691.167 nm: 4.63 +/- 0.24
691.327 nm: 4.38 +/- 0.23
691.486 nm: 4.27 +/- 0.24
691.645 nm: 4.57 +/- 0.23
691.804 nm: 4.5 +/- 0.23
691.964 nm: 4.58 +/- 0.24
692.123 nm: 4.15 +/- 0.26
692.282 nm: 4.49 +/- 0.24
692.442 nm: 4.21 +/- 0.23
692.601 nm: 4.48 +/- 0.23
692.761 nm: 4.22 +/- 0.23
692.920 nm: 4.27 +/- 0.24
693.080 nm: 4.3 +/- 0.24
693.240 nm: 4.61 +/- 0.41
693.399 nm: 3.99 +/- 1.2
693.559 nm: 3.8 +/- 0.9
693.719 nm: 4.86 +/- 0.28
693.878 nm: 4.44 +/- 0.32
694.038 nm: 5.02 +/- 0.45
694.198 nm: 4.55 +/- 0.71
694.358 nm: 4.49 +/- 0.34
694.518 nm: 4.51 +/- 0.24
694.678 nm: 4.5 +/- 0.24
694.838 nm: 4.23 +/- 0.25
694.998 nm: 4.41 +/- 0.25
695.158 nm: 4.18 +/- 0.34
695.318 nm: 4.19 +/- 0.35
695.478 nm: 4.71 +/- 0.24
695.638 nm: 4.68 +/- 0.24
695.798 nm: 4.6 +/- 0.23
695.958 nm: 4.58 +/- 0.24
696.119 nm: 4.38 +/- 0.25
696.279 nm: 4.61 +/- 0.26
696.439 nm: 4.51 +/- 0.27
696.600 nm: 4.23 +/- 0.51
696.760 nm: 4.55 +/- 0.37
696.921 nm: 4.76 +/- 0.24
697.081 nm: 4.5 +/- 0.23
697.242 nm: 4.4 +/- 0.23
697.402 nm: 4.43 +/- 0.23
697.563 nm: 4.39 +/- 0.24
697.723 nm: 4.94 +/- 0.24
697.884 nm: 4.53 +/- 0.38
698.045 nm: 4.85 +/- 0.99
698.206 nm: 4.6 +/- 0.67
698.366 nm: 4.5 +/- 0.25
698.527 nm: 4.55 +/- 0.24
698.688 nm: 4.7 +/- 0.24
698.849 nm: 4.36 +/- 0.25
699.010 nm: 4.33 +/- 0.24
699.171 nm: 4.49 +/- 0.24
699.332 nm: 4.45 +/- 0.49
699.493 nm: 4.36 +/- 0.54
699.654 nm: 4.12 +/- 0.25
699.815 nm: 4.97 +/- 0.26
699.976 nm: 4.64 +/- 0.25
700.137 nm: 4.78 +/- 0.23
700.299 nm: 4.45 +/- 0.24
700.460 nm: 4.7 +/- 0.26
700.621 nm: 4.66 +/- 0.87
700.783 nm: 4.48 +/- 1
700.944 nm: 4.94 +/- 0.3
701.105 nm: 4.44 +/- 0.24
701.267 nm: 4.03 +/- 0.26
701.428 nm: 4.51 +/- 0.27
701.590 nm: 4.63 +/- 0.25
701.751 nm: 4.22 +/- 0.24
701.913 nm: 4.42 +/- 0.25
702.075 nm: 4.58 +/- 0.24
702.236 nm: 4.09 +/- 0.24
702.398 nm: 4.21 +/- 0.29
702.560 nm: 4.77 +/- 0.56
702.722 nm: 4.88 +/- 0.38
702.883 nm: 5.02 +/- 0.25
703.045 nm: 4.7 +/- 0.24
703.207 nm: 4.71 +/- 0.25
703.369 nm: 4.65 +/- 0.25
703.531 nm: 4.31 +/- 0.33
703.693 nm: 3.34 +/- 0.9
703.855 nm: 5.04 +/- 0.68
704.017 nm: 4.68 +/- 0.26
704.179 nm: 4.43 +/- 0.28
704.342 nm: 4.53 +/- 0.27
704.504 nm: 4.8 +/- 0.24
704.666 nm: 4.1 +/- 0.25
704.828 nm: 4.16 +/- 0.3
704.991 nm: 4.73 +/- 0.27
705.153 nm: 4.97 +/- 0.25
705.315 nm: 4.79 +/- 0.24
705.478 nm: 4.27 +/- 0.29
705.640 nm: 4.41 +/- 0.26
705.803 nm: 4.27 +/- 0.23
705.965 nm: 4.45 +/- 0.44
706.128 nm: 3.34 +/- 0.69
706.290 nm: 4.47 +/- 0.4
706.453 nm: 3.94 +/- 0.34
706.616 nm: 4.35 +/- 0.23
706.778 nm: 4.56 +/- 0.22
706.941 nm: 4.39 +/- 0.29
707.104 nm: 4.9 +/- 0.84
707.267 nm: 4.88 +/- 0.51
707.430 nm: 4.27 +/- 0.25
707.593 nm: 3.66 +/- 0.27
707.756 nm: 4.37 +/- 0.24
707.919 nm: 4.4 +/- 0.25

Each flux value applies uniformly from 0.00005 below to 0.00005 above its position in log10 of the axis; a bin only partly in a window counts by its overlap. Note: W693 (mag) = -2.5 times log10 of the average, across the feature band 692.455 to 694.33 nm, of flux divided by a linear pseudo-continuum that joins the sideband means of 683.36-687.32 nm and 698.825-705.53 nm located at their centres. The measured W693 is 0.02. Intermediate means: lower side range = 4.45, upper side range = 4.52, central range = 4.41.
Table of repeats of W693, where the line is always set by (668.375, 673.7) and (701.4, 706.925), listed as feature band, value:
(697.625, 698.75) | -0.05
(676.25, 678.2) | 0.02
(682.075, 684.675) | 0.01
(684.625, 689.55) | 0.00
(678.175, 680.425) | 0.06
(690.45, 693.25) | 0.01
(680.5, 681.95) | 0.01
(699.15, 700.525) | -0.03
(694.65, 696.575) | 0.00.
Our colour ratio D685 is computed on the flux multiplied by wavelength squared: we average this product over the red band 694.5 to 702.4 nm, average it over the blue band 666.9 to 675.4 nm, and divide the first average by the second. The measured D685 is 1.11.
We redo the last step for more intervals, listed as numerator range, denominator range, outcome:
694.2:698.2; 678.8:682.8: 1.08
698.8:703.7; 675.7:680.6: 1.12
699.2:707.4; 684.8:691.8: 1.05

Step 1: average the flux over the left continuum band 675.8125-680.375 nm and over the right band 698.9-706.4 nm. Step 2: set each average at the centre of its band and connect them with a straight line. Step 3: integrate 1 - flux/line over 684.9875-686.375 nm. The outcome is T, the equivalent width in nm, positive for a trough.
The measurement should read -0.06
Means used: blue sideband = 4.28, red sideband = 4.48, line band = 4.55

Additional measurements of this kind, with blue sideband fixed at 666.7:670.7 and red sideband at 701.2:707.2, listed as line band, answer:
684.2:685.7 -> -0.01 nm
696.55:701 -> -0.12 nm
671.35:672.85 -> 0.00 nm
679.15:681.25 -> 0.06 nm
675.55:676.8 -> -0.02 nm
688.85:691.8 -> -0.04 nm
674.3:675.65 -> -0.02 nm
